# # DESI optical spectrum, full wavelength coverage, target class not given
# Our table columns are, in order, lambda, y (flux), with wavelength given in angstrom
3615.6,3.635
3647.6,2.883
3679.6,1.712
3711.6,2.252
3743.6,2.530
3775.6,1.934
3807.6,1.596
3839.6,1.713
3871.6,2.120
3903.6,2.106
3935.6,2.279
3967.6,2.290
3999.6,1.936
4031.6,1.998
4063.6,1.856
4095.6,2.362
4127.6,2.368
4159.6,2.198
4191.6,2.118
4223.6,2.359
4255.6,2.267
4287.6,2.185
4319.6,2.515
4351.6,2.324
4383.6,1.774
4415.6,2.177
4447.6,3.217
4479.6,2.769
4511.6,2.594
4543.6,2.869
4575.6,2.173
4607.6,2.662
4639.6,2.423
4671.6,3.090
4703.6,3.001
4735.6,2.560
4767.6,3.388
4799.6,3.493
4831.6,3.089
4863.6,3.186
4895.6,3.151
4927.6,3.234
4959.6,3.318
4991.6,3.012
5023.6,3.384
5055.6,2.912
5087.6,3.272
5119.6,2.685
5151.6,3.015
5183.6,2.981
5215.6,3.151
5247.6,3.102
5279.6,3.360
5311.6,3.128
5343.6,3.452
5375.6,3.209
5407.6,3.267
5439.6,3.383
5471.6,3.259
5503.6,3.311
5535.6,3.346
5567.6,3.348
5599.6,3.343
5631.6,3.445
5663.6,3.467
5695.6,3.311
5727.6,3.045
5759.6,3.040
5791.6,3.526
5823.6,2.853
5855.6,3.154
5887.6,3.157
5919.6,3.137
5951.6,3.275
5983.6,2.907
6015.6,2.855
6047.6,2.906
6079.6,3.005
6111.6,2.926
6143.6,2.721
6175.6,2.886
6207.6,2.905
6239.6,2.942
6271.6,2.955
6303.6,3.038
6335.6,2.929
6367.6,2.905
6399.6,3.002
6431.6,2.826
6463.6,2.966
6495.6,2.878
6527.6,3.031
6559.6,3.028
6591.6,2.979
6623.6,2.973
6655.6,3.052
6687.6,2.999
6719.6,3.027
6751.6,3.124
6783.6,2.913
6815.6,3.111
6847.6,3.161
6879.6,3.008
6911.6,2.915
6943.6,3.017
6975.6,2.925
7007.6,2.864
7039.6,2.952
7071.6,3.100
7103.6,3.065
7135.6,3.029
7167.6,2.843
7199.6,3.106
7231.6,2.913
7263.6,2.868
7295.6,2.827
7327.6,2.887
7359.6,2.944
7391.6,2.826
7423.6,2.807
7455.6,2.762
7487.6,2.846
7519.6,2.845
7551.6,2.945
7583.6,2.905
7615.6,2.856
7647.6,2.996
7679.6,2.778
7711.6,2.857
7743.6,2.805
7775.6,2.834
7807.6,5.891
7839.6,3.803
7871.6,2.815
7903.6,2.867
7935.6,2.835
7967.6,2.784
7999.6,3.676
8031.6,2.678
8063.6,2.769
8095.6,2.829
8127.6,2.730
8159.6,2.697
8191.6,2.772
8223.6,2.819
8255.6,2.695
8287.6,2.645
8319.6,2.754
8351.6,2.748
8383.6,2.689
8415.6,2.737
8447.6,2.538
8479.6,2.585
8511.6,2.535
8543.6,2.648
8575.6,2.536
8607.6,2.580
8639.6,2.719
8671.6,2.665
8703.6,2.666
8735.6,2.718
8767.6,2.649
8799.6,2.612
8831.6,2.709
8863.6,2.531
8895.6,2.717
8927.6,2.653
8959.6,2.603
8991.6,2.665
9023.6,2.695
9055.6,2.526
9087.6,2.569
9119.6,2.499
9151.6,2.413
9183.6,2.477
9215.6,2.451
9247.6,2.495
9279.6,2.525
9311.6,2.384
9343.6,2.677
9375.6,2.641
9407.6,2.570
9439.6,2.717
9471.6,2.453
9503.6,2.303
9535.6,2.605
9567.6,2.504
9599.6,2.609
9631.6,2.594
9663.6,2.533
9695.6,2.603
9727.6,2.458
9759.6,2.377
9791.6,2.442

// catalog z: 0.190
